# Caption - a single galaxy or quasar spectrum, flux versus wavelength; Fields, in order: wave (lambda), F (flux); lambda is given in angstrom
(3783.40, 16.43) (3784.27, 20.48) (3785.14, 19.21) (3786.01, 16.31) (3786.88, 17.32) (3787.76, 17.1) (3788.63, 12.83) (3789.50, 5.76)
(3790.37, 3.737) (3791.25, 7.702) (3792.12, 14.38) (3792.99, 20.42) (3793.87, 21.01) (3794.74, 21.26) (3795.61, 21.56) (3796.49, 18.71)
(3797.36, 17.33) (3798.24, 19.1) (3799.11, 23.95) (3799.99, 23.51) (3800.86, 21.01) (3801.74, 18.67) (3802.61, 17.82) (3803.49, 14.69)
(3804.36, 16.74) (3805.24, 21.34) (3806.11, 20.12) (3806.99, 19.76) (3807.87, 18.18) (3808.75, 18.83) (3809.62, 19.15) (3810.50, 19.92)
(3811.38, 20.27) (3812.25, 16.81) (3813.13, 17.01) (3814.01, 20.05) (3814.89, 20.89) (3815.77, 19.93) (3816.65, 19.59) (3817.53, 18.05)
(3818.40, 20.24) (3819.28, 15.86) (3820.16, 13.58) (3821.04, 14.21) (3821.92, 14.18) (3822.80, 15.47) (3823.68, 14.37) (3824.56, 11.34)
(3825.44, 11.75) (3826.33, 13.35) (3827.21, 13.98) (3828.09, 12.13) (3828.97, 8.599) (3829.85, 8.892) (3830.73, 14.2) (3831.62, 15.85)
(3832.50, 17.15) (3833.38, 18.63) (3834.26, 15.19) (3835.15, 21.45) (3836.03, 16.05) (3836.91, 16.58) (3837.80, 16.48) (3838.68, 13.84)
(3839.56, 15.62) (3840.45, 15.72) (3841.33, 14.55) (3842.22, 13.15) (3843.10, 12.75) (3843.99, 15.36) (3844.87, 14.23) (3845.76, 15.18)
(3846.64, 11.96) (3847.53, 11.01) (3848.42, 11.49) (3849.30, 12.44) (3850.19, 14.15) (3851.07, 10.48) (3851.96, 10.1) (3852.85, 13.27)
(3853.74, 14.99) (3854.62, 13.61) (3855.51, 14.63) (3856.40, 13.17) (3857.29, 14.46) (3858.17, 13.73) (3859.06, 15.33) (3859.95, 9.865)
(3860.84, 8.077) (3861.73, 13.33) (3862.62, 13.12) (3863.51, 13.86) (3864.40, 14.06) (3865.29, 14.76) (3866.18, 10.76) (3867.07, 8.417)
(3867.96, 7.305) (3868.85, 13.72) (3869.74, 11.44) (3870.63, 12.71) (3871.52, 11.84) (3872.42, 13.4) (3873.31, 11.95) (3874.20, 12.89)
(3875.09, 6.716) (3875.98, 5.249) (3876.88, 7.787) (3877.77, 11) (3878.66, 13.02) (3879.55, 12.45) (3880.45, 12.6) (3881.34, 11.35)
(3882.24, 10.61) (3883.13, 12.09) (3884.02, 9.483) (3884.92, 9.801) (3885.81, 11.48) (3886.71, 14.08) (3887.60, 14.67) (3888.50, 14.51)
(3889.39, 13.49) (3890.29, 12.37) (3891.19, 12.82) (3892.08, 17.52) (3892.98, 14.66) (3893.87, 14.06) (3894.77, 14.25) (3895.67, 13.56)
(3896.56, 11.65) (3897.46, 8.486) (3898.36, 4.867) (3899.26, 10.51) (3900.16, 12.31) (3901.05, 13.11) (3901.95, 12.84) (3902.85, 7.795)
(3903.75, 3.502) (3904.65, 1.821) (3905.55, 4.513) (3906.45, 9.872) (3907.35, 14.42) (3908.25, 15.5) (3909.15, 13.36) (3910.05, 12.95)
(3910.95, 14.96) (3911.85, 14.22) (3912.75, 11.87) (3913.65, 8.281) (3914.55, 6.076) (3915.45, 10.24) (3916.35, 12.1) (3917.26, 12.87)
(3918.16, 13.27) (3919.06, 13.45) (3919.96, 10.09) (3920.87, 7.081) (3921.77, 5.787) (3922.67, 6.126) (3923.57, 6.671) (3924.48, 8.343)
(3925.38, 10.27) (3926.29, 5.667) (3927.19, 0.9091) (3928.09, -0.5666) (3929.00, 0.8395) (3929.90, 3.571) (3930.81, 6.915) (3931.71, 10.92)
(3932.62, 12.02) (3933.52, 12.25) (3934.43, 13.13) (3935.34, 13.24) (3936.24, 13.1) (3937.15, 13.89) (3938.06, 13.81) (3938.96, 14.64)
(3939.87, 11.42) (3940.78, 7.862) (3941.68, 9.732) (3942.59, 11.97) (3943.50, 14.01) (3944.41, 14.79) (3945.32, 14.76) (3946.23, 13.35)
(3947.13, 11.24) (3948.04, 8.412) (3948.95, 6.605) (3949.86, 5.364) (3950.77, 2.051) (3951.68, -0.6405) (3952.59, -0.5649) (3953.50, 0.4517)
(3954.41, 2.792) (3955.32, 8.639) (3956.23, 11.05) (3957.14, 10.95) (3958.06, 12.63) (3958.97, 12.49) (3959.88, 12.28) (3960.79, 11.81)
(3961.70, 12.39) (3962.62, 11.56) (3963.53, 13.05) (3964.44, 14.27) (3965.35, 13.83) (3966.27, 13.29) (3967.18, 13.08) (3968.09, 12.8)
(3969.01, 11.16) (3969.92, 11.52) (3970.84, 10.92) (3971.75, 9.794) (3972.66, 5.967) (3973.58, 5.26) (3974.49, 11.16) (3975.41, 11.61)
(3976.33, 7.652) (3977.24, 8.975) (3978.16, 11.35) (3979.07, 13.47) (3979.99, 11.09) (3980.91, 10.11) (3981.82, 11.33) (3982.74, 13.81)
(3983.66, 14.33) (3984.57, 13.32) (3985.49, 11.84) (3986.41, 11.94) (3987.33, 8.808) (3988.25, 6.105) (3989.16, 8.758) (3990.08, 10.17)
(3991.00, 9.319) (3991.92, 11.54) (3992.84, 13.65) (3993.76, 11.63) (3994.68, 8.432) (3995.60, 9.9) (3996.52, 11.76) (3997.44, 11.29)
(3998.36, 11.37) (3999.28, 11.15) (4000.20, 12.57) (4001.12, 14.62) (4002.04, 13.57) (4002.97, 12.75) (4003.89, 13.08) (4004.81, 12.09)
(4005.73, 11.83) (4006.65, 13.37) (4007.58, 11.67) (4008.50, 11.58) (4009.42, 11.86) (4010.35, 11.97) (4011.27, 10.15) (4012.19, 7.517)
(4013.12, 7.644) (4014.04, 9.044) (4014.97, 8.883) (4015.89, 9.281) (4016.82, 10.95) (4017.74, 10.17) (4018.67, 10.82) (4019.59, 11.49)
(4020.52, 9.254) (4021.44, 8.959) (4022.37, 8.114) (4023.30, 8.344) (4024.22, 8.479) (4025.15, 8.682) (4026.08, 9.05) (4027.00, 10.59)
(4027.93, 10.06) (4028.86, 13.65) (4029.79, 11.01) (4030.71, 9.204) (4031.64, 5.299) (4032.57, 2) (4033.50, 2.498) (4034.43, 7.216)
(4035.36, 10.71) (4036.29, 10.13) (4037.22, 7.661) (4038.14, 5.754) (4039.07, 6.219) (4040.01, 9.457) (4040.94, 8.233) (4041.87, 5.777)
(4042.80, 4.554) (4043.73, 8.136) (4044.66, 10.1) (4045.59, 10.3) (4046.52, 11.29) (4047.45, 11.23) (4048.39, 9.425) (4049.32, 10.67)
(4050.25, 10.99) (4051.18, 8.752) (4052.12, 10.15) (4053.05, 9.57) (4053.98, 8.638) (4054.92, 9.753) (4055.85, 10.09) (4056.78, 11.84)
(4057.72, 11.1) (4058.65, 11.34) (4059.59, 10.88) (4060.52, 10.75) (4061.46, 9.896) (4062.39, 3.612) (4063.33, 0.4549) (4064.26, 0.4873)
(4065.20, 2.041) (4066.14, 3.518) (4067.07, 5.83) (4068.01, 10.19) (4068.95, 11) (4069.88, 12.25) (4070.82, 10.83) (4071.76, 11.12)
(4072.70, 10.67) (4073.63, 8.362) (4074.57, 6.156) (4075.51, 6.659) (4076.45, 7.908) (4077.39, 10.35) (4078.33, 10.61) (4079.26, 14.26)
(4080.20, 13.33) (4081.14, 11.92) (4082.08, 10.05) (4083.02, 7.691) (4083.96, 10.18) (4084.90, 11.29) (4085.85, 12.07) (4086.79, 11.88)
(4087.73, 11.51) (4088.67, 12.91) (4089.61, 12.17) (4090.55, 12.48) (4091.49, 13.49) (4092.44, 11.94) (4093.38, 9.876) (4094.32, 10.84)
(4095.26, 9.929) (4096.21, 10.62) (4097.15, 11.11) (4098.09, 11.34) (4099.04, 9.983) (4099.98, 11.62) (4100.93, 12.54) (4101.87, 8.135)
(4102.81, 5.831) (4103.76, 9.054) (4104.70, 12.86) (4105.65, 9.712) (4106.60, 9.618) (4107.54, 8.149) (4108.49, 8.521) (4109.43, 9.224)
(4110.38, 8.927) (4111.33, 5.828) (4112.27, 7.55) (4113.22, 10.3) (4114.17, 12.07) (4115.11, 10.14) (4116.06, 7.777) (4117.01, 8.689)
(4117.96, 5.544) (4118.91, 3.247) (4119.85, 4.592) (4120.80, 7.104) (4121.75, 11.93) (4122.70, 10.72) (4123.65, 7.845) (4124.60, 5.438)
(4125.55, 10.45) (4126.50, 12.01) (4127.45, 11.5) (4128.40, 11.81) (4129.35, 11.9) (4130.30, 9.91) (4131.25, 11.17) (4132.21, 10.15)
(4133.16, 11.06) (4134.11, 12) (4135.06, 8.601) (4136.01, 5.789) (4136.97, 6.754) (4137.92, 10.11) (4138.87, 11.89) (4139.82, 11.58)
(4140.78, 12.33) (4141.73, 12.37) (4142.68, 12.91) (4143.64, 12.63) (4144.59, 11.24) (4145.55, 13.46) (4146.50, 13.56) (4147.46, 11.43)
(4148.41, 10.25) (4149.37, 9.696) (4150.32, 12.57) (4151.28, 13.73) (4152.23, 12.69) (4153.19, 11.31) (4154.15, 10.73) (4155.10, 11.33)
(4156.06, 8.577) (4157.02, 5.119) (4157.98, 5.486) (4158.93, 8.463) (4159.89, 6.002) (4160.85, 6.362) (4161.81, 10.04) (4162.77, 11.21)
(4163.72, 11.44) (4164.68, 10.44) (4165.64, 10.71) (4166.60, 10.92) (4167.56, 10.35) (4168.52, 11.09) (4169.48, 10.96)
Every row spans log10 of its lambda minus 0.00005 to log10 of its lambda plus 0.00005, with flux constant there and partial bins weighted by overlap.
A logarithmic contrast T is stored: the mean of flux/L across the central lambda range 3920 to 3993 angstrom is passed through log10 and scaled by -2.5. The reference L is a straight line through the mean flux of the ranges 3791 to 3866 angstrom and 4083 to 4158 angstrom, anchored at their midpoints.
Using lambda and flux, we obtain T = 0.33 mag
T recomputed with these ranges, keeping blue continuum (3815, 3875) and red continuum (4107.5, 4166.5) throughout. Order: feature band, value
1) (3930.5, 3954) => 0.26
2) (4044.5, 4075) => 0.22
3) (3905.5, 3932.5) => 0.37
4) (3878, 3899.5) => 0.08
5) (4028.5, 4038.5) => 0.41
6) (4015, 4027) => 0.20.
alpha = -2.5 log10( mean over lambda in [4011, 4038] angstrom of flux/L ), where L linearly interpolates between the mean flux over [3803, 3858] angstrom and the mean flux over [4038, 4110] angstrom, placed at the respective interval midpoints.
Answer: 0.22 mag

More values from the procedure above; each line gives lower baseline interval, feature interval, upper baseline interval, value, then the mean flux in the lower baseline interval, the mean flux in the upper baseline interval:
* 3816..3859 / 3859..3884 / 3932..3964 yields 0.156 mag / 14.3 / 10.2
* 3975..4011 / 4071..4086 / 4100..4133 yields -0.030 mag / 11.4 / 9.18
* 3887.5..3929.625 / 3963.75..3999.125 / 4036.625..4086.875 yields -0.148 mag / 10.1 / 9.01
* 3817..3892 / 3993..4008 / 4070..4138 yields -0.072 mag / 13.1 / 9.86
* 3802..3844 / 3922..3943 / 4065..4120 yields 0.450 mag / 16.3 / 9.7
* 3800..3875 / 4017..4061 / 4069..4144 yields 0.227 mag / 14.8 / 10.1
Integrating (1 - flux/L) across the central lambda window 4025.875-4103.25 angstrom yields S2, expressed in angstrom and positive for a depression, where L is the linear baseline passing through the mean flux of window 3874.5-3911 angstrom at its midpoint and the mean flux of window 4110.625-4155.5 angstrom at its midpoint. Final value 8.2 angstrom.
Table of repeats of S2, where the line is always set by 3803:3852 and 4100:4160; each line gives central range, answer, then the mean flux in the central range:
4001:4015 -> 0.93 angstrom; 11.3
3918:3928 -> 4.57 angstrom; 7.51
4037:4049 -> 3.24 angstrom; 8.36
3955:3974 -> 2.32 angstrom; 11.4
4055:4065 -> 2.88 angstrom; 7.95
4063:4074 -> 3.66 angstrom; 7.31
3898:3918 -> 5.16 angstrom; 10.4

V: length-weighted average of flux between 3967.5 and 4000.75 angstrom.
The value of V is 10.7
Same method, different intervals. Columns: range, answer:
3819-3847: 14.4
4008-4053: 9.03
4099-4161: 9.74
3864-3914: 11.4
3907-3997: 10.2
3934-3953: 10.1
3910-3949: 10.1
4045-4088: 9.4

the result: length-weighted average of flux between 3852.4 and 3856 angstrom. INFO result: 14.1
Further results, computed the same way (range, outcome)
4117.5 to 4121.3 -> 5.17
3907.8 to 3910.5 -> 13.9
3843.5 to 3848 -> 13.5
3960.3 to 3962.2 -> 12.1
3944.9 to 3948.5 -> 11.9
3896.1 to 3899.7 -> 8.9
